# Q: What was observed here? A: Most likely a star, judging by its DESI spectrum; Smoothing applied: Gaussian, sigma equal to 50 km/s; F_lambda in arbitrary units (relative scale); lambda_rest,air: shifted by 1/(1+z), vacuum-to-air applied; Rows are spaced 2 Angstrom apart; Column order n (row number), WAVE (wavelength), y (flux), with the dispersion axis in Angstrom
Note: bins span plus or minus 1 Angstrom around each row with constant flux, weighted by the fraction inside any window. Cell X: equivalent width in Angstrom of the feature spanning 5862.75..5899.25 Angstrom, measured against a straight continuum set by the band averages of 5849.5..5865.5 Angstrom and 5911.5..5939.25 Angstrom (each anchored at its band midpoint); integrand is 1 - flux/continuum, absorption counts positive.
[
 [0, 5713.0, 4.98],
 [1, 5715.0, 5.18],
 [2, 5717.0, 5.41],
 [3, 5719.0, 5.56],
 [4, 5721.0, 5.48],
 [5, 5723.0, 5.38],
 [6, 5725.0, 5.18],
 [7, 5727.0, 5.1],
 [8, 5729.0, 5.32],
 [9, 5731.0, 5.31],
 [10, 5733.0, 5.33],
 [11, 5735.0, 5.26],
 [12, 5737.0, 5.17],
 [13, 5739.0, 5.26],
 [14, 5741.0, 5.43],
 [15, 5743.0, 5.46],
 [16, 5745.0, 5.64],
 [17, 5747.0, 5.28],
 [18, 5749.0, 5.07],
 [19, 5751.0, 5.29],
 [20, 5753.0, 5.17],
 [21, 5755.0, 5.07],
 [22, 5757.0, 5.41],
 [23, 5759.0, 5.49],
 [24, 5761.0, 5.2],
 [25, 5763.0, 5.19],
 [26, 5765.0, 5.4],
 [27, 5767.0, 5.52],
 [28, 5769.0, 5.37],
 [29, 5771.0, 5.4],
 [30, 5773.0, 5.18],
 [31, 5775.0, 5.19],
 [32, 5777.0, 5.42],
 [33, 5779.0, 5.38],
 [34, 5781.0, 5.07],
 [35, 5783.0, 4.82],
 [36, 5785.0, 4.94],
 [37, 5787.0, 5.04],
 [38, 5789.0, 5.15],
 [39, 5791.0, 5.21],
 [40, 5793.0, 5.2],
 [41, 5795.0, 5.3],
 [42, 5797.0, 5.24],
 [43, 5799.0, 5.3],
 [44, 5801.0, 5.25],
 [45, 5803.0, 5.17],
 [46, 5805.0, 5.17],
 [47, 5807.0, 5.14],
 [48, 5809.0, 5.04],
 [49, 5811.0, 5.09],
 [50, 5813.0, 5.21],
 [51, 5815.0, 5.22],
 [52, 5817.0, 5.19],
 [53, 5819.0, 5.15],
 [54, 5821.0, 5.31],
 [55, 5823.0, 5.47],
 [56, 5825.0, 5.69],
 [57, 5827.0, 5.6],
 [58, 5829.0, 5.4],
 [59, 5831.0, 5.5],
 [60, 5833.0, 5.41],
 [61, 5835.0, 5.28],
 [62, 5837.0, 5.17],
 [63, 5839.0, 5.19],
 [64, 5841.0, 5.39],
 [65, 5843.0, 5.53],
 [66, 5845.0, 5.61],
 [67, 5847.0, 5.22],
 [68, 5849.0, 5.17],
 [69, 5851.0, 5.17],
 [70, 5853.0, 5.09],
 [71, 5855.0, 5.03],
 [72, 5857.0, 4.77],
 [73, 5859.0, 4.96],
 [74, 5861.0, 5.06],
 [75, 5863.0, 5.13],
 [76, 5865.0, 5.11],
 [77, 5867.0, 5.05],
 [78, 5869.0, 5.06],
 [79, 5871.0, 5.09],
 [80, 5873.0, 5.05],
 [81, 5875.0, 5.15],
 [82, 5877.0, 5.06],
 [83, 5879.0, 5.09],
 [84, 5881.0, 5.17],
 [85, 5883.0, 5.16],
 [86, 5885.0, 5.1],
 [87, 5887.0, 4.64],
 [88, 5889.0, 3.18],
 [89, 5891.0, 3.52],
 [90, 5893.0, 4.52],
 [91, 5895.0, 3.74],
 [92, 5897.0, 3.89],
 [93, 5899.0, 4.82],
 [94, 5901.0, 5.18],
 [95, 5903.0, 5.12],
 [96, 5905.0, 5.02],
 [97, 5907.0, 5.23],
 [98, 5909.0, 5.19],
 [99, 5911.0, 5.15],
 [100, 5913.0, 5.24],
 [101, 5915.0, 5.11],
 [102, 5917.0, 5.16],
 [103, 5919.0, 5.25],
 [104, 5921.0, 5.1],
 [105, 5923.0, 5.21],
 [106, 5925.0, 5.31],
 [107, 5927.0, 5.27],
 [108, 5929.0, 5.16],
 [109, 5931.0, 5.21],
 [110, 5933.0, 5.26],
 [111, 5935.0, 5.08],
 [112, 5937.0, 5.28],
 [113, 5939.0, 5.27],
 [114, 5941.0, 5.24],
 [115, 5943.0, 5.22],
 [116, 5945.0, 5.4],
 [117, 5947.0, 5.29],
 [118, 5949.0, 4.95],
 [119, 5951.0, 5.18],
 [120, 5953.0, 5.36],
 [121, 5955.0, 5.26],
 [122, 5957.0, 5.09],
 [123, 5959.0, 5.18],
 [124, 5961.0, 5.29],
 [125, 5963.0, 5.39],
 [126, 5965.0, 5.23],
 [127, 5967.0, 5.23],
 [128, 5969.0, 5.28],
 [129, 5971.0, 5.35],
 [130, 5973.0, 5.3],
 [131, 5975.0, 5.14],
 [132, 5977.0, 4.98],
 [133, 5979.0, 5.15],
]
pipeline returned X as 2.8 Angstrom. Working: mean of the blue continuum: 5.04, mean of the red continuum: 5.21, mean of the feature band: 4.7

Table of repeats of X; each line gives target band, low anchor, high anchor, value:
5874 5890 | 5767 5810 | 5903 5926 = 1.1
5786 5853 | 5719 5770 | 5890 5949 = -1.2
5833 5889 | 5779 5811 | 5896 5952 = 0.4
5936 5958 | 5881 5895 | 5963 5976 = -0.9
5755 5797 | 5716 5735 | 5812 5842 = 0.8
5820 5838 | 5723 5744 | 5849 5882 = -1.0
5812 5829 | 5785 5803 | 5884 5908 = -1.2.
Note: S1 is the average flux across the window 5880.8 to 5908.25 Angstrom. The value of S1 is 4.58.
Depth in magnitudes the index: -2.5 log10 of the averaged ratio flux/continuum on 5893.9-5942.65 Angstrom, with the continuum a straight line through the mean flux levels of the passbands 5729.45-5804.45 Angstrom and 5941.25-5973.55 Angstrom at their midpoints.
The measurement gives 0.040 mag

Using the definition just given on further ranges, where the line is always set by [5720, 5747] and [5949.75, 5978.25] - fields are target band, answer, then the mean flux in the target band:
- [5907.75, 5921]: 0.02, 5.18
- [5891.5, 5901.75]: 0.20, 4.37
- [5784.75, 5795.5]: 0.03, 5.15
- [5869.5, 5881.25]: 0.04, 5.1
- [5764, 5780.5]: -0.01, 5.35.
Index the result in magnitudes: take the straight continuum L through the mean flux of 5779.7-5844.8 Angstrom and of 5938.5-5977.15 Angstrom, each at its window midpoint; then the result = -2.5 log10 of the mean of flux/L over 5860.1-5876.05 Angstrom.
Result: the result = 0.03 mag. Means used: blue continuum 5.25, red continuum 5.24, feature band 5.09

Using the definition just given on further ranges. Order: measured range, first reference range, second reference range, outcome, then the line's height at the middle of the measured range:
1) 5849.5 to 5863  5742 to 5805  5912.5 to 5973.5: 0.045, 5.24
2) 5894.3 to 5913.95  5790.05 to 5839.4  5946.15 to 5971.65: 0.081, 5.25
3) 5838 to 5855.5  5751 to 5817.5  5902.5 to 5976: -0.012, 5.22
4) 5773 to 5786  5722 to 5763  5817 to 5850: 0.038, 5.32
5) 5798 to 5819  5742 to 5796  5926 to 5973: 0.015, 5.25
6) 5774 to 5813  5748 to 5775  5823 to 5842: 0.036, 5.34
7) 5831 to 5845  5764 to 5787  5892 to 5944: -0.043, 5.15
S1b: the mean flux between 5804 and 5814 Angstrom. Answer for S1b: 5.13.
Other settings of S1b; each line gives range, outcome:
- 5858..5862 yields 5.01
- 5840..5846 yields 5.51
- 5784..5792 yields 5.08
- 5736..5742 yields 5.29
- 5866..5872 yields 5.07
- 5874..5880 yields 5.1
